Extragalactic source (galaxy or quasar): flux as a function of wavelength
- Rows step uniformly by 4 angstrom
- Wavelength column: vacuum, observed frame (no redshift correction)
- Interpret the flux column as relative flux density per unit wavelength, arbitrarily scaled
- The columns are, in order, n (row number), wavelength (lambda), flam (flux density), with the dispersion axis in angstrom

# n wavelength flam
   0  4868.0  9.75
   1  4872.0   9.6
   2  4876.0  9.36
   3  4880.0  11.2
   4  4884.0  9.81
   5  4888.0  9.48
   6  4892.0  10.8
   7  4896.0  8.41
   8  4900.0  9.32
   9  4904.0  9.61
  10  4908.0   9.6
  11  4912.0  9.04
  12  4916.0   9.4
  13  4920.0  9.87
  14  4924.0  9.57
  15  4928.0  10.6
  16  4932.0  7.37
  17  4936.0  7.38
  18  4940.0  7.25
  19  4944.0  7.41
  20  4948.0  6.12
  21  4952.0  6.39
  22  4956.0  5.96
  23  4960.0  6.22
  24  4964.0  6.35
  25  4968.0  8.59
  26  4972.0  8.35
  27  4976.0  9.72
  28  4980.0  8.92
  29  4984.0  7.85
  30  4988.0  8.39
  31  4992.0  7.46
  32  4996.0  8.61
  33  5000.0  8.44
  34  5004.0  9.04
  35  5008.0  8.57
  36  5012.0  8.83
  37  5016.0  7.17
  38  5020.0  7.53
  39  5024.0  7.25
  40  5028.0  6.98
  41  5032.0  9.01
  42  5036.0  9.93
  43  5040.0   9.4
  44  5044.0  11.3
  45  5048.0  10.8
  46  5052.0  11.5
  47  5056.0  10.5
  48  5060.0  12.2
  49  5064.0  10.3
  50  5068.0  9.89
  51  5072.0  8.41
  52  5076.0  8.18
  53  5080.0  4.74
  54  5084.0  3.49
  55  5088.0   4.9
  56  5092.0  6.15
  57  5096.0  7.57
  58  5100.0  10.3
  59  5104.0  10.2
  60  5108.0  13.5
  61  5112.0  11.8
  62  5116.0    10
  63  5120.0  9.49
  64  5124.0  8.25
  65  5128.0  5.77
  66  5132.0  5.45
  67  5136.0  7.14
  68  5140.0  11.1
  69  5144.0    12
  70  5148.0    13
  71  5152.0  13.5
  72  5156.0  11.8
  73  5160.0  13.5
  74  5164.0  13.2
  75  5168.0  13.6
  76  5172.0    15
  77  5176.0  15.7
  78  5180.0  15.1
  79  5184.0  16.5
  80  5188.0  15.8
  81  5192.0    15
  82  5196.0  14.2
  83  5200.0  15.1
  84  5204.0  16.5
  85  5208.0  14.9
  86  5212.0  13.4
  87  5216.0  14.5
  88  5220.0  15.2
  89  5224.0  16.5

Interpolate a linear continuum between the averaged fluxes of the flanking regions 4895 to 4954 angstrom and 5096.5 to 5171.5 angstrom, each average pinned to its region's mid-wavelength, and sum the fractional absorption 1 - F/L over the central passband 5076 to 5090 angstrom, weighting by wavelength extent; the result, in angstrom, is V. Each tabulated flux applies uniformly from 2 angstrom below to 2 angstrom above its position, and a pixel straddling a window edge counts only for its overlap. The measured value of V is 7.3 angstrom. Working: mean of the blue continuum 8.49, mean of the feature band 4.92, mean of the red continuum 10.8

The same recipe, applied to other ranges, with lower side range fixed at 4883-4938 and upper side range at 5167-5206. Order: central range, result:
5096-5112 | 3.1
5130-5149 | 6.3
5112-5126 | 4.3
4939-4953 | 4.6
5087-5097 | 5.3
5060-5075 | 3.4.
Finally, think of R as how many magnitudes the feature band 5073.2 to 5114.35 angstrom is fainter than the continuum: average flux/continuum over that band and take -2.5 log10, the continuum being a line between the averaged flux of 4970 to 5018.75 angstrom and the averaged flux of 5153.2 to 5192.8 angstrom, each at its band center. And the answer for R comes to 0.42 mag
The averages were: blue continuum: 8.43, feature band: 8.11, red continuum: 14.5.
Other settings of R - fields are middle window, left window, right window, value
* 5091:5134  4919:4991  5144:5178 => 0.33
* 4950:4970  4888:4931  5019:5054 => 0.38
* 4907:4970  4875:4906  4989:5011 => 0.16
